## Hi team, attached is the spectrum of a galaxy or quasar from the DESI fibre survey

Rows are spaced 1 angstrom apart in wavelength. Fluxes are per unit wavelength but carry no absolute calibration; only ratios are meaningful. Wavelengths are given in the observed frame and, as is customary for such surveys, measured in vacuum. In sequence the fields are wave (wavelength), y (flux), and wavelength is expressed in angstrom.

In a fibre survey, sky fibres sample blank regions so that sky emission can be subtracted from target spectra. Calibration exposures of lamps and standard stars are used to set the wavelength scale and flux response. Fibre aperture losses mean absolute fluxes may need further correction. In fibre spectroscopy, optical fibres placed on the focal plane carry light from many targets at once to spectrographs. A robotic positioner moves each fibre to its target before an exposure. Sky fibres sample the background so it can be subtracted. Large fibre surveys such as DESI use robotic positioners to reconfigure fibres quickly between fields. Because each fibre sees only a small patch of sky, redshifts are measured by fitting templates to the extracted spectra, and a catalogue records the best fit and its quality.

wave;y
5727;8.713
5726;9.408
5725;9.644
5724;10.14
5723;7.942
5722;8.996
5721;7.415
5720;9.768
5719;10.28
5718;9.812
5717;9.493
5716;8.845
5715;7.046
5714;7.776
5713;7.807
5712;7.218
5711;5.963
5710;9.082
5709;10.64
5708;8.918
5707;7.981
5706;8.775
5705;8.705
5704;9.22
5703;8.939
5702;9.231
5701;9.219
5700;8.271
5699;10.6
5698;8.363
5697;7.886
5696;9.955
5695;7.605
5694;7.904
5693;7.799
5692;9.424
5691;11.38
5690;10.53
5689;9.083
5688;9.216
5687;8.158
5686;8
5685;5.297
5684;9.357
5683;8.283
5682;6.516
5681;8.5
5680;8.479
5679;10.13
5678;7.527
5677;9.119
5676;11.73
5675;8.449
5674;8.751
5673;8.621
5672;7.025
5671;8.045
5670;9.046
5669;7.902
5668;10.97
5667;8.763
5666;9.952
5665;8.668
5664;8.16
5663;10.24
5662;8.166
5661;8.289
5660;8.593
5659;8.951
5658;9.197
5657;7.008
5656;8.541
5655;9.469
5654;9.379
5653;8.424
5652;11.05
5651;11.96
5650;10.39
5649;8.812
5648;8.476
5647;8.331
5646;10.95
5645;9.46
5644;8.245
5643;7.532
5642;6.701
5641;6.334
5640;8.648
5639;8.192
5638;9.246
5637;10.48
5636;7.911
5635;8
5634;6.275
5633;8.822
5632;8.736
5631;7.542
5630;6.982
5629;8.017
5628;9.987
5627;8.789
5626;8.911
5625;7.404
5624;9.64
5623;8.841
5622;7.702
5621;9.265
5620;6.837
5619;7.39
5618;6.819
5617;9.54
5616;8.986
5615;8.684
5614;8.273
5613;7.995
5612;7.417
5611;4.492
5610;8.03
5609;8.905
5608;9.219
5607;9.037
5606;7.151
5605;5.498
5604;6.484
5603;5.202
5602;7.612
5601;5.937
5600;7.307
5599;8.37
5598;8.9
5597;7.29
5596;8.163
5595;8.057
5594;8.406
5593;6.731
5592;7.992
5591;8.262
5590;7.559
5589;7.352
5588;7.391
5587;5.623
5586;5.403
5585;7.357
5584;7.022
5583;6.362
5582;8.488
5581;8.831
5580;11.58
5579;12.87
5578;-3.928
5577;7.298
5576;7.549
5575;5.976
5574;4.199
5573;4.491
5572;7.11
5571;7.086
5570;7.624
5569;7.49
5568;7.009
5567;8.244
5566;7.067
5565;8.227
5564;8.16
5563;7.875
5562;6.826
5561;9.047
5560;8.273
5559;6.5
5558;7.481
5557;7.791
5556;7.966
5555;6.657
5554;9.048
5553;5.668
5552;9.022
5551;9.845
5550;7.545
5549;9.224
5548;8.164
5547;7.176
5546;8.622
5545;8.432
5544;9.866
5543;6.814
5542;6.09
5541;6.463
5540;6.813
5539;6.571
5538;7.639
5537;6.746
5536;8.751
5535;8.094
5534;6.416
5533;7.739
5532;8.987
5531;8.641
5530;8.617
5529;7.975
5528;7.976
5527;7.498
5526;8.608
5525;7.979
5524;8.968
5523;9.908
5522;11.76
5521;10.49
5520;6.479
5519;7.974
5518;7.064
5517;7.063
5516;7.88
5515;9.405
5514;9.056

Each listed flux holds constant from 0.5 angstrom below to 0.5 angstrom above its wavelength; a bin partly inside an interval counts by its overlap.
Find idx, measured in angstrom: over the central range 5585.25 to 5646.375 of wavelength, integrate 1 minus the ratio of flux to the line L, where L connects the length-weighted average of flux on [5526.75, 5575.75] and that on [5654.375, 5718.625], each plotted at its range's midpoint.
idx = 1.9 angstrom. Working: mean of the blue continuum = 7.58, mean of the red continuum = 8.7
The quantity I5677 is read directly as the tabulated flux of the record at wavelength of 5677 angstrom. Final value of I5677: 9.119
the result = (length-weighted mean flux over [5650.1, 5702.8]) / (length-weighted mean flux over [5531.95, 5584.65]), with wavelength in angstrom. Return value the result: 1.19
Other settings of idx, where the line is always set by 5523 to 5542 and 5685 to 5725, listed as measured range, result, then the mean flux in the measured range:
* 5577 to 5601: 2.10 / 7.42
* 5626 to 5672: -1.46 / 8.73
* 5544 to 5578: 2.41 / 7.4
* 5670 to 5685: 0.18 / 8.51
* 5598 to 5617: 1.53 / 7.57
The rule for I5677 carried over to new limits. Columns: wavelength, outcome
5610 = 8.03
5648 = 8.476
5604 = 6.484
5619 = 7.39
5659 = 8.951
